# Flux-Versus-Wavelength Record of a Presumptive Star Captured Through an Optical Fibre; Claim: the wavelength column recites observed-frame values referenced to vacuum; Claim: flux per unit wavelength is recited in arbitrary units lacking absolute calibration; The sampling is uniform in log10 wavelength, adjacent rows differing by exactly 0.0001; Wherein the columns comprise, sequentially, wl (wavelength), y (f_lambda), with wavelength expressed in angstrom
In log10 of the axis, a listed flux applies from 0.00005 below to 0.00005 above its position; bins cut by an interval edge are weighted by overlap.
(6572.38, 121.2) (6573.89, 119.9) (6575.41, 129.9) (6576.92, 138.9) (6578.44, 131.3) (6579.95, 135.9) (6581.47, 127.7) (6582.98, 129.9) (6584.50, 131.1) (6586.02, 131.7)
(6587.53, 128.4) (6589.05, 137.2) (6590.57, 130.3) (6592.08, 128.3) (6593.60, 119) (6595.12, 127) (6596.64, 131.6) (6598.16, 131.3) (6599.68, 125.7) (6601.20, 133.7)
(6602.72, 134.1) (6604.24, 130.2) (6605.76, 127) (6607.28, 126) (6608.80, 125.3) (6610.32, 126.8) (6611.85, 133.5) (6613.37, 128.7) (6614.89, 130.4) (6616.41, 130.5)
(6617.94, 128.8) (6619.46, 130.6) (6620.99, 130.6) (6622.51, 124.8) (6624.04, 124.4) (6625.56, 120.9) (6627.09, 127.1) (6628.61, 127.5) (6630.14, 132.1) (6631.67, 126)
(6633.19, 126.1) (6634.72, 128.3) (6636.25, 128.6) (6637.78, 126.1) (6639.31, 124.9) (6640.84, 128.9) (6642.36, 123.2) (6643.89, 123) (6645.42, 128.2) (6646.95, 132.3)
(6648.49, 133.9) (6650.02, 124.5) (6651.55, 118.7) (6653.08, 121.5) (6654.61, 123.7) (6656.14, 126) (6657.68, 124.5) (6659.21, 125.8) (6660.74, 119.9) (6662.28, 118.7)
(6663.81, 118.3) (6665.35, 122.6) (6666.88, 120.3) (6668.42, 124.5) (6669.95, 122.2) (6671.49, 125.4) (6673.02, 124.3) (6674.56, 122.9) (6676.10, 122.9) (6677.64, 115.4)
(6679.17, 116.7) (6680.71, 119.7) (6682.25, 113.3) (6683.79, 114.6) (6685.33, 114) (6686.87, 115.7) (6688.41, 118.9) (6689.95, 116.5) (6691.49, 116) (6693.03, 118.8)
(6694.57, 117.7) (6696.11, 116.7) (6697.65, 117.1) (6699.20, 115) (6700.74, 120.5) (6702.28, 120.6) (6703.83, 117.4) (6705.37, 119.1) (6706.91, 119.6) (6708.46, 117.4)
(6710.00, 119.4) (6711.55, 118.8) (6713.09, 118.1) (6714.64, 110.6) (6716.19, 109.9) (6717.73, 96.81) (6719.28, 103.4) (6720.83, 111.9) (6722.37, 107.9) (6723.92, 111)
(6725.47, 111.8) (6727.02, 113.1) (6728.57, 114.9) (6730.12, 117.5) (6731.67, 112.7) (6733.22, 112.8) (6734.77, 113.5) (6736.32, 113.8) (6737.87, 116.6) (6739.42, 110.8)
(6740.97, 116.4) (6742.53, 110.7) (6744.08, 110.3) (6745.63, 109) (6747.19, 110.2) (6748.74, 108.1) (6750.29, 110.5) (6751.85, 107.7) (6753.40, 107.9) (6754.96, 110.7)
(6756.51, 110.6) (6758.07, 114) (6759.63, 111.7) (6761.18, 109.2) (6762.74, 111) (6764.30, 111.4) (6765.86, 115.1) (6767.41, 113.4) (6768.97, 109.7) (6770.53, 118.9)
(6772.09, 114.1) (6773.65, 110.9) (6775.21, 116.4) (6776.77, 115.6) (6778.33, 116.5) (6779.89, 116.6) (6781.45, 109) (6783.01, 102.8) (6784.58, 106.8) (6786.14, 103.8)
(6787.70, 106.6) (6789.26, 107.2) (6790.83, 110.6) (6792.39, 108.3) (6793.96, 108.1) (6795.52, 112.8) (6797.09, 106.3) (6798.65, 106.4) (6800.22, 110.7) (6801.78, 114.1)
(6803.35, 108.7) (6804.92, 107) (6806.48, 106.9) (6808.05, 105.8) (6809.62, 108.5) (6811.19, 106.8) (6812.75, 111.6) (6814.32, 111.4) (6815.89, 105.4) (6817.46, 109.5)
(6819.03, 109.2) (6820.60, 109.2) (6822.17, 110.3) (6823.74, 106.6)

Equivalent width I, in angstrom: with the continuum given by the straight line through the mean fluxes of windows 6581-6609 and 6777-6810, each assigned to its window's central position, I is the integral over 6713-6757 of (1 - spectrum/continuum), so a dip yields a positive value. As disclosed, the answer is 1.52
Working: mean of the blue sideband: 129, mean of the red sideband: 109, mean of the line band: 111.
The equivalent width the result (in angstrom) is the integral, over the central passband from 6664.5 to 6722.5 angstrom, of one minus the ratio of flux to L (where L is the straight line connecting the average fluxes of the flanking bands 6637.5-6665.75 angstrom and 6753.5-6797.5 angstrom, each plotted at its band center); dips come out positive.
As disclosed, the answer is 1.4 angstrom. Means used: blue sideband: 124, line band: 117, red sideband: 111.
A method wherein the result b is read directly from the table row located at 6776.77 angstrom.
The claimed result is 115.6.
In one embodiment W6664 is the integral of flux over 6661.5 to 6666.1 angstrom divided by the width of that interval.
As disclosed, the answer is 120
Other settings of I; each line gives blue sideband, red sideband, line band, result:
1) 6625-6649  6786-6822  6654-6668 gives 0.26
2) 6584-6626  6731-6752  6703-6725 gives 0.44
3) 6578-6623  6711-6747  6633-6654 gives -0.45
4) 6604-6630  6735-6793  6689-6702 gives 0.17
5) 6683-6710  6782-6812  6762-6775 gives -0.31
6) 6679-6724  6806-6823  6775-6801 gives 0.15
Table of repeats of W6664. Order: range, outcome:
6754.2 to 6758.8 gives 112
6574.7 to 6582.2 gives 133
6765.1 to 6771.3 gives 114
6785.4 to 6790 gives 106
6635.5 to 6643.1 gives 126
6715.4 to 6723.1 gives 106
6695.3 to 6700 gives 116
